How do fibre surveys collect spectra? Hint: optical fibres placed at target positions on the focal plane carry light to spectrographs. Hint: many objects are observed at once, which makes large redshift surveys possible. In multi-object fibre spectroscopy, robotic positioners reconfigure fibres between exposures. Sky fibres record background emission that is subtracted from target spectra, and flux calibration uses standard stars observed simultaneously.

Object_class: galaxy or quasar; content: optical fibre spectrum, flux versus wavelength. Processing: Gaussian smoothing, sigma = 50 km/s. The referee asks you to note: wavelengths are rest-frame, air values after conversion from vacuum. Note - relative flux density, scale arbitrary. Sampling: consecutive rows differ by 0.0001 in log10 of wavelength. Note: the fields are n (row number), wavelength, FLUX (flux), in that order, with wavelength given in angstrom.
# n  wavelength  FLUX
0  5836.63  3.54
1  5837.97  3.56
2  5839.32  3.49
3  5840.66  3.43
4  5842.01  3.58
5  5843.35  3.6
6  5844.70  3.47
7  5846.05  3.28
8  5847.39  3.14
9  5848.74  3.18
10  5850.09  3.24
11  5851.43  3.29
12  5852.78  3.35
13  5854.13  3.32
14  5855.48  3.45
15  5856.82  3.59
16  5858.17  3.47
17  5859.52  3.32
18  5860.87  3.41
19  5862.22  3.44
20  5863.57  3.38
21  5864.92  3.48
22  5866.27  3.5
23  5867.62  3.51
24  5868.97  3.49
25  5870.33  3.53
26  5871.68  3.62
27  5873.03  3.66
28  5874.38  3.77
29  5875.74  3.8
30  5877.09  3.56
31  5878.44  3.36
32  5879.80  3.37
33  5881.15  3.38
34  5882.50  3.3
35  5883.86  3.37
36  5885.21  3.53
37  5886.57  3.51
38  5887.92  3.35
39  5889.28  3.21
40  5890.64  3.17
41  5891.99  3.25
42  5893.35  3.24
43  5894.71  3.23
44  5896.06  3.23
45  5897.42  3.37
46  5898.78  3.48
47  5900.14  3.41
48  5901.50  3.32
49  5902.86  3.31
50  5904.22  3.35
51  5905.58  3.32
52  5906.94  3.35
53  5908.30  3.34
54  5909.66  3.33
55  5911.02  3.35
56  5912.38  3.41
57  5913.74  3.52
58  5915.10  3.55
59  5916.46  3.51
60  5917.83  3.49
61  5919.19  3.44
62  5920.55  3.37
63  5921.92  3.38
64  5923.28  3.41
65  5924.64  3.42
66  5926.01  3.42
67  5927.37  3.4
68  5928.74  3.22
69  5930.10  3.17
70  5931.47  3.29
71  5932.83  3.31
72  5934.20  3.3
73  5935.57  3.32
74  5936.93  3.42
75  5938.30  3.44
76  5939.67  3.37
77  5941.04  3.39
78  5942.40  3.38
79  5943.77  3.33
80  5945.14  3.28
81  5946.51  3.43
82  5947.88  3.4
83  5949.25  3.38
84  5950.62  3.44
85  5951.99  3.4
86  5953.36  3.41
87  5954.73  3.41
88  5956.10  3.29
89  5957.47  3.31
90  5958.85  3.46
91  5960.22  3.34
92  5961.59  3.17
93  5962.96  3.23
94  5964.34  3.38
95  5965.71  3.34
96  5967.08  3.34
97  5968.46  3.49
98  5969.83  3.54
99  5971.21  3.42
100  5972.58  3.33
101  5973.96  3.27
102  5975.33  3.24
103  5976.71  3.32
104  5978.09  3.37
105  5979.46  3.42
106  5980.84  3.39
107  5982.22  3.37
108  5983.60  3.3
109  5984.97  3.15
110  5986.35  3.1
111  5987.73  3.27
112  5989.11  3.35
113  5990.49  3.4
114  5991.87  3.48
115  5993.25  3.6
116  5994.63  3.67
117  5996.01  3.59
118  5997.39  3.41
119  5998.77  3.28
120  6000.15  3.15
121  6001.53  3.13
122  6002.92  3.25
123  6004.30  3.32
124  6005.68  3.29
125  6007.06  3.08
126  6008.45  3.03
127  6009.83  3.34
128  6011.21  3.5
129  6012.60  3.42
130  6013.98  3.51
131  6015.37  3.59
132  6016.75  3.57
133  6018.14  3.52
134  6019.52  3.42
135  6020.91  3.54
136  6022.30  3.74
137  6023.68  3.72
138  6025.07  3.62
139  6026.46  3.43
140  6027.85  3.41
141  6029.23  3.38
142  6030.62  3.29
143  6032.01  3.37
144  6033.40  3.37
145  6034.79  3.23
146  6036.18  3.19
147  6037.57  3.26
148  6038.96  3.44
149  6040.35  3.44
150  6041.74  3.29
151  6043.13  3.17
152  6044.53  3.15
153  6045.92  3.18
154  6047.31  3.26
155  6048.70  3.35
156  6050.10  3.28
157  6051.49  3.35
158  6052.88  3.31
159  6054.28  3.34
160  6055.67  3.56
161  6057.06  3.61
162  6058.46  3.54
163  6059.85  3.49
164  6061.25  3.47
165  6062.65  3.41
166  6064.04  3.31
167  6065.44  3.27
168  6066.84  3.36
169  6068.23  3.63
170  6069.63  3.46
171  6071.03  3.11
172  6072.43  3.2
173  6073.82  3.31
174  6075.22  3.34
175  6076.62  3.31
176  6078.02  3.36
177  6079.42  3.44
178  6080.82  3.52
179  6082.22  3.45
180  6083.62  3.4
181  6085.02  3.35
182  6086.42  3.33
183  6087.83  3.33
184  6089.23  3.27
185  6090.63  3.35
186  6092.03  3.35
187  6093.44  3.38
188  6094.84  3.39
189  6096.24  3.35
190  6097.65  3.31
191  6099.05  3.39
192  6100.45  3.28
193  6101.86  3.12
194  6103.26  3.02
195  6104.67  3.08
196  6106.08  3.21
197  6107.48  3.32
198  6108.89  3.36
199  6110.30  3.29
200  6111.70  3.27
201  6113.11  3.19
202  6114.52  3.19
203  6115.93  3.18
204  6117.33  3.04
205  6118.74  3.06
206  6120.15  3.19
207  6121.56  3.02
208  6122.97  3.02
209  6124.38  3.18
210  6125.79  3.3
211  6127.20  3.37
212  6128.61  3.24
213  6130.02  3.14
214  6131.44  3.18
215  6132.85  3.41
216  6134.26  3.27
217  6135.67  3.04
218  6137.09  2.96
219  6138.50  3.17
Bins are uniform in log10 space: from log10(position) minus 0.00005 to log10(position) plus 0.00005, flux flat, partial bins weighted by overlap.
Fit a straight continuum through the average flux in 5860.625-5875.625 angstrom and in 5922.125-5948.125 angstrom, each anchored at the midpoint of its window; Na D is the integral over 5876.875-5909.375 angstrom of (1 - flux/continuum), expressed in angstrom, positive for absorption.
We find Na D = 1.2 angstrom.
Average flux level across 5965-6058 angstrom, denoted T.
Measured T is 3.37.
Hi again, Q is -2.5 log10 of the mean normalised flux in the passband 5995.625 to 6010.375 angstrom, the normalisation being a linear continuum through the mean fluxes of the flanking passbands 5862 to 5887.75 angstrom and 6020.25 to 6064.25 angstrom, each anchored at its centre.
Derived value 0.053 mag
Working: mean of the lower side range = 3.5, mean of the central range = 3.25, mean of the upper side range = 3.39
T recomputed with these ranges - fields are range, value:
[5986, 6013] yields 3.33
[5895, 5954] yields 3.38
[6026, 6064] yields 3.35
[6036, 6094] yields 3.36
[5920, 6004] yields 3.35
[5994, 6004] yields 3.35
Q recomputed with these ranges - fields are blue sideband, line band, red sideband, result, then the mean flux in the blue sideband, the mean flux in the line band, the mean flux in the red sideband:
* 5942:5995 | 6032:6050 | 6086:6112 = 0.013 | 3.36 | 3.28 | 3.28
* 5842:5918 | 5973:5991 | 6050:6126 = 0.018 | 3.41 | 3.3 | 3.31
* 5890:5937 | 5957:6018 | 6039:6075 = 0.000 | 3.35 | 3.35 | 3.36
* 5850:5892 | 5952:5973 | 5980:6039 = 0.012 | 3.44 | 3.37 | 3.38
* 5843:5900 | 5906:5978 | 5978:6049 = 0.006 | 3.41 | 3.37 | 3.37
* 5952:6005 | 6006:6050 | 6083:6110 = -0.017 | 3.35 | 3.38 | 3.29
